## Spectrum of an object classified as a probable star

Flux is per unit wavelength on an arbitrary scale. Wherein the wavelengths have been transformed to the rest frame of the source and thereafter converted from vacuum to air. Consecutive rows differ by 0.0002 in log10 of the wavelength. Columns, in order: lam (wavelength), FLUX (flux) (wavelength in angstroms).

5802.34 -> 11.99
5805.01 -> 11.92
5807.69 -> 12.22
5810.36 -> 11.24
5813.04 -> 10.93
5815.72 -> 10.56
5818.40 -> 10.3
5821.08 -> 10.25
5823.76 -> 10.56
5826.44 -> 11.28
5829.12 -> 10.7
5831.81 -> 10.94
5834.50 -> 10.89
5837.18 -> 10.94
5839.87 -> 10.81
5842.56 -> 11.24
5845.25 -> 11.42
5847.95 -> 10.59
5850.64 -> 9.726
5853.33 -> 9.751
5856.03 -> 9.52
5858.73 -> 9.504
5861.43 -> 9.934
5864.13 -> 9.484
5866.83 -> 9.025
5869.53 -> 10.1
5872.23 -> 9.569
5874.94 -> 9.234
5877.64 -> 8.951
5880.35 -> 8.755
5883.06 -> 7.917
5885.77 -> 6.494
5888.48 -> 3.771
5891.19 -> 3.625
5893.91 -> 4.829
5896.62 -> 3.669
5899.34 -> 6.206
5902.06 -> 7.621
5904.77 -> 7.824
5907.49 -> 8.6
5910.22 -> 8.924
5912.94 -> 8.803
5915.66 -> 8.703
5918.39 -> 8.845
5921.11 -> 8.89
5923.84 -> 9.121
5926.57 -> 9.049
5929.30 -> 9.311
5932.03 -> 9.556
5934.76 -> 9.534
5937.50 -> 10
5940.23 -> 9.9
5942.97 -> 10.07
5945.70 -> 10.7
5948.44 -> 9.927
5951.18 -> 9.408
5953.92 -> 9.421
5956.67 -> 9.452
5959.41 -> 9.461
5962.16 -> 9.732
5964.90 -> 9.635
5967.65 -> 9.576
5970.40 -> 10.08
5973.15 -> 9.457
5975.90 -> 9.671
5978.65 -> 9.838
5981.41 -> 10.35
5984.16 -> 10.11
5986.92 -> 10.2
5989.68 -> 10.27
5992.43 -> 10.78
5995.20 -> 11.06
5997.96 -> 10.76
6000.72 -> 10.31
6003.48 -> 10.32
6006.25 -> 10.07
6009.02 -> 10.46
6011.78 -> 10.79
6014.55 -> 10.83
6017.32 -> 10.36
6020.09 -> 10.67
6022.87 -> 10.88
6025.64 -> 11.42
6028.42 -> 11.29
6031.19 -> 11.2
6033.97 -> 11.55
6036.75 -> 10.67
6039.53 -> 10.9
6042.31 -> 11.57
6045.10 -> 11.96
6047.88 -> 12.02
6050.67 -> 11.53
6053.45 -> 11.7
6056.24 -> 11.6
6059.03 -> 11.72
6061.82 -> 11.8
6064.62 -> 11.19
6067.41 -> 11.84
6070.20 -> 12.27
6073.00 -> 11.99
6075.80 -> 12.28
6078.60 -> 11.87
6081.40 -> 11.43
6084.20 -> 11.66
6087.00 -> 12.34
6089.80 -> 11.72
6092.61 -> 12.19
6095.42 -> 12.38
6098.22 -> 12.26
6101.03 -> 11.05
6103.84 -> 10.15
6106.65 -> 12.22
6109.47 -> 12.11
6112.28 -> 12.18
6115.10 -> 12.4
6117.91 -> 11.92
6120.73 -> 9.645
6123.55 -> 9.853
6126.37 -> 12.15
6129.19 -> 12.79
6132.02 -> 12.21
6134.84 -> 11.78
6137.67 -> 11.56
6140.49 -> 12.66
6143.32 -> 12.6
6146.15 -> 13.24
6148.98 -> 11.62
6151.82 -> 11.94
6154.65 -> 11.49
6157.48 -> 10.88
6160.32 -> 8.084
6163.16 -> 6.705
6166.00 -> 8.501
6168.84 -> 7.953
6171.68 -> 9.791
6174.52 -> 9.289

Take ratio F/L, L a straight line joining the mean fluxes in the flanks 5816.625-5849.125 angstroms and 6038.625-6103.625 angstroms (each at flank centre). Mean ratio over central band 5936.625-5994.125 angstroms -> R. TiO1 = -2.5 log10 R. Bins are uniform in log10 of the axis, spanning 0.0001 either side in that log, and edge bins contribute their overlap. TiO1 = 0.147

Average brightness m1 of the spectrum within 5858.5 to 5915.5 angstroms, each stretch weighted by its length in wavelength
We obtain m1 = 7.74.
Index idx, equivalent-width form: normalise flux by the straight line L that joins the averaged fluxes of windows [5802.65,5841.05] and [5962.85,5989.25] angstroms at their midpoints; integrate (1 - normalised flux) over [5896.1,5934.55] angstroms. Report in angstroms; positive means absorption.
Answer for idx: 7.3 angstroms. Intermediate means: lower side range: 11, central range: 8.36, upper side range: 9.89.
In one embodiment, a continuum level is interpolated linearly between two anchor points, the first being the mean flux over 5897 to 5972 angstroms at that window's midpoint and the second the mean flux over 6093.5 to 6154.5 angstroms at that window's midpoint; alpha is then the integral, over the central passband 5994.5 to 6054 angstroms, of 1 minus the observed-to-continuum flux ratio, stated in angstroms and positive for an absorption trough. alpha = -3.4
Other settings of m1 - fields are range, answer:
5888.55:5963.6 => 8.49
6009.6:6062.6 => 11.3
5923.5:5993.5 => 9.8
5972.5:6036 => 10.6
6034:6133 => 11.7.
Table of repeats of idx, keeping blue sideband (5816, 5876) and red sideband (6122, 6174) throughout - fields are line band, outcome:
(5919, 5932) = 1.6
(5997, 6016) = 0.1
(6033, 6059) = -2.1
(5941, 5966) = 1.7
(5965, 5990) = 1.4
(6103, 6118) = -1.5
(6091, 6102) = -1.3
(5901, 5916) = 2.9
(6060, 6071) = -1.1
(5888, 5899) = 6.5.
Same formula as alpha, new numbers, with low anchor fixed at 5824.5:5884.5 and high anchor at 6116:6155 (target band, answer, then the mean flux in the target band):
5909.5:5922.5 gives 2.0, 8.83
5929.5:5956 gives 2.0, 9.8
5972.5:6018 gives 2.4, 10.3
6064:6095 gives -1.2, 11.9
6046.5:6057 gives -0.4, 11.7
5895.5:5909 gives 4.5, 6.86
